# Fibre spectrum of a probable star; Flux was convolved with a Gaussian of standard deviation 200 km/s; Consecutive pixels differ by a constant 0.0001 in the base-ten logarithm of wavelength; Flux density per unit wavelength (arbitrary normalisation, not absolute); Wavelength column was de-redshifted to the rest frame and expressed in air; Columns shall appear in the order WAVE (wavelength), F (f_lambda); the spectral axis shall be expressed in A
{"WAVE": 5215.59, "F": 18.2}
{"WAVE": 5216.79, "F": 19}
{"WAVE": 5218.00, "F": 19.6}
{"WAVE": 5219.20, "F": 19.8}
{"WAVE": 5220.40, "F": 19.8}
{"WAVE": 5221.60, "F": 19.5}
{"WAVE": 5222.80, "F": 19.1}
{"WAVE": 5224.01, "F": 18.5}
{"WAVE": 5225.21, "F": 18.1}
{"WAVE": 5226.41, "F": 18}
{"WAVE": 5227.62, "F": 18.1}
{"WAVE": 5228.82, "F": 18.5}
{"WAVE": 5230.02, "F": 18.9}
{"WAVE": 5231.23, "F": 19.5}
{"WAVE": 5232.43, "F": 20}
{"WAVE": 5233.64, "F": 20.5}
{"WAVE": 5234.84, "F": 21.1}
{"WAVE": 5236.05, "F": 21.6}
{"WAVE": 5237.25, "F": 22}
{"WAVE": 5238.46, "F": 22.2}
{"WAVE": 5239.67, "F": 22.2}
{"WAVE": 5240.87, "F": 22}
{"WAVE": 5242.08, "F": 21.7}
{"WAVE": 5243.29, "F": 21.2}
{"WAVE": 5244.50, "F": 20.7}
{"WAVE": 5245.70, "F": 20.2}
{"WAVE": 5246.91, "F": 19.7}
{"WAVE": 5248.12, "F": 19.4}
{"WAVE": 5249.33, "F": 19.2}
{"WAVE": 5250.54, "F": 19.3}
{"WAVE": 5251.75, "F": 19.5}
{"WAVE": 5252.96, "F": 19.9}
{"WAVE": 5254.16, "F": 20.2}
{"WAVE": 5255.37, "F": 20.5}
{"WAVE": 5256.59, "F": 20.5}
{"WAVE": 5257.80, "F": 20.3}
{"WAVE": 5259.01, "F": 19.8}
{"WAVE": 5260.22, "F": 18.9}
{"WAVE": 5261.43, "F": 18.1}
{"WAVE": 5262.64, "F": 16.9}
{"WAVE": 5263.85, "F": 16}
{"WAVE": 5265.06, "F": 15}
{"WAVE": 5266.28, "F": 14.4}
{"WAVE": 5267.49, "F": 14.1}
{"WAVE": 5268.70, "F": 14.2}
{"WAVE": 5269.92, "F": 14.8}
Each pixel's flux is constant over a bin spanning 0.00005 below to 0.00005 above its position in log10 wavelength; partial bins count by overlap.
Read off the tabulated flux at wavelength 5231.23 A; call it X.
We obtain 19.5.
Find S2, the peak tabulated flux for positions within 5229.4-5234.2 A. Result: 20.5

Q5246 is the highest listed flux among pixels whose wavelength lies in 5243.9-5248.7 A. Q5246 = 20.7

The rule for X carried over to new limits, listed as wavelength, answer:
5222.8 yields 19.1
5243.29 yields 21.2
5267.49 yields 14.1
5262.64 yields 16.9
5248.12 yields 19.4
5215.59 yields 18.2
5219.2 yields 19.8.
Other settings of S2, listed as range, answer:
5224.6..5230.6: 18.9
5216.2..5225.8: 19.8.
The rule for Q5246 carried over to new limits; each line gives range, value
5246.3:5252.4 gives 19.7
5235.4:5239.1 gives 22.2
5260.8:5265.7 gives 18.1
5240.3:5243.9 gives 22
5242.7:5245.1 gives 21.2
